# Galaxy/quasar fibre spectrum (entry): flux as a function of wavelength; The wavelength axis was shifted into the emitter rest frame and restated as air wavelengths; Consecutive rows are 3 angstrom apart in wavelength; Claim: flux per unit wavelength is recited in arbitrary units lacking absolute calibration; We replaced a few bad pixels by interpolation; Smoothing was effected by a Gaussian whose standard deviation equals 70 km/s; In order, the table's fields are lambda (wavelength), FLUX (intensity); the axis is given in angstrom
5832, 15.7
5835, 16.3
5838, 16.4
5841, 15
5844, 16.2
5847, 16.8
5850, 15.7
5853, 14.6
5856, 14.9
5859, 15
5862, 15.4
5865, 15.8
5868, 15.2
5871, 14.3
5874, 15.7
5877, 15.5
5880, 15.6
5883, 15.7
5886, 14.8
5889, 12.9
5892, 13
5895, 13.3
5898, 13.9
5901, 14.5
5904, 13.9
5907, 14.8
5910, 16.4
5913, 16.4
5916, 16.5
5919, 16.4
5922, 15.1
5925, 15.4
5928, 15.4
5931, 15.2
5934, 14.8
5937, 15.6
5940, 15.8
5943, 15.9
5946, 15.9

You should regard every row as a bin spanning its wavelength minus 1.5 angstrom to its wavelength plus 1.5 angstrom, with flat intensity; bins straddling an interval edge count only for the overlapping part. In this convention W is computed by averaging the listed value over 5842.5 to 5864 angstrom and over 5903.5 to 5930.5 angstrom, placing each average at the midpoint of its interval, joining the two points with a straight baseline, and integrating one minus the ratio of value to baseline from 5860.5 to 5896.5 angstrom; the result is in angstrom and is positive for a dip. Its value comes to 1.85 angstrom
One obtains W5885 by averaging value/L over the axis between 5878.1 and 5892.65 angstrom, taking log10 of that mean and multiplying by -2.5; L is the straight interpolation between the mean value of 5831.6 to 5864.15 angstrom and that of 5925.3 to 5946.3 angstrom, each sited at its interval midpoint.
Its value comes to 0.08 mag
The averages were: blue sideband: 15.6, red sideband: 15.5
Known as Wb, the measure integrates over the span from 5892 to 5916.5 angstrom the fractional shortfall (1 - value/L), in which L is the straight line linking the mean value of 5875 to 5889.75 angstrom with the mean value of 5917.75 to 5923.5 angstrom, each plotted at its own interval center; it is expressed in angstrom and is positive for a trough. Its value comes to 1.0 angstrom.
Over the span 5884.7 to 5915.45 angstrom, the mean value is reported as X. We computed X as 14.5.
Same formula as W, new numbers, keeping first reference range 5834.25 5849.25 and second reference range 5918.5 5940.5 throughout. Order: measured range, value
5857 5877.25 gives 0.84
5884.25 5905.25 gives 2.55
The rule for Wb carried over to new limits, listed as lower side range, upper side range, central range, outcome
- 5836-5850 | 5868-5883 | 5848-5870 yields 0.6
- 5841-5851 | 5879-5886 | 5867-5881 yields 0.3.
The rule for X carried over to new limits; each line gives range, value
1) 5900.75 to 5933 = 15.5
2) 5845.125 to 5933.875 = 15.1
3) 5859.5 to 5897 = 14.8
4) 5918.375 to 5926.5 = 15.6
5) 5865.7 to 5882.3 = 15.3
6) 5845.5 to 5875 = 15.3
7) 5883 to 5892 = 14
